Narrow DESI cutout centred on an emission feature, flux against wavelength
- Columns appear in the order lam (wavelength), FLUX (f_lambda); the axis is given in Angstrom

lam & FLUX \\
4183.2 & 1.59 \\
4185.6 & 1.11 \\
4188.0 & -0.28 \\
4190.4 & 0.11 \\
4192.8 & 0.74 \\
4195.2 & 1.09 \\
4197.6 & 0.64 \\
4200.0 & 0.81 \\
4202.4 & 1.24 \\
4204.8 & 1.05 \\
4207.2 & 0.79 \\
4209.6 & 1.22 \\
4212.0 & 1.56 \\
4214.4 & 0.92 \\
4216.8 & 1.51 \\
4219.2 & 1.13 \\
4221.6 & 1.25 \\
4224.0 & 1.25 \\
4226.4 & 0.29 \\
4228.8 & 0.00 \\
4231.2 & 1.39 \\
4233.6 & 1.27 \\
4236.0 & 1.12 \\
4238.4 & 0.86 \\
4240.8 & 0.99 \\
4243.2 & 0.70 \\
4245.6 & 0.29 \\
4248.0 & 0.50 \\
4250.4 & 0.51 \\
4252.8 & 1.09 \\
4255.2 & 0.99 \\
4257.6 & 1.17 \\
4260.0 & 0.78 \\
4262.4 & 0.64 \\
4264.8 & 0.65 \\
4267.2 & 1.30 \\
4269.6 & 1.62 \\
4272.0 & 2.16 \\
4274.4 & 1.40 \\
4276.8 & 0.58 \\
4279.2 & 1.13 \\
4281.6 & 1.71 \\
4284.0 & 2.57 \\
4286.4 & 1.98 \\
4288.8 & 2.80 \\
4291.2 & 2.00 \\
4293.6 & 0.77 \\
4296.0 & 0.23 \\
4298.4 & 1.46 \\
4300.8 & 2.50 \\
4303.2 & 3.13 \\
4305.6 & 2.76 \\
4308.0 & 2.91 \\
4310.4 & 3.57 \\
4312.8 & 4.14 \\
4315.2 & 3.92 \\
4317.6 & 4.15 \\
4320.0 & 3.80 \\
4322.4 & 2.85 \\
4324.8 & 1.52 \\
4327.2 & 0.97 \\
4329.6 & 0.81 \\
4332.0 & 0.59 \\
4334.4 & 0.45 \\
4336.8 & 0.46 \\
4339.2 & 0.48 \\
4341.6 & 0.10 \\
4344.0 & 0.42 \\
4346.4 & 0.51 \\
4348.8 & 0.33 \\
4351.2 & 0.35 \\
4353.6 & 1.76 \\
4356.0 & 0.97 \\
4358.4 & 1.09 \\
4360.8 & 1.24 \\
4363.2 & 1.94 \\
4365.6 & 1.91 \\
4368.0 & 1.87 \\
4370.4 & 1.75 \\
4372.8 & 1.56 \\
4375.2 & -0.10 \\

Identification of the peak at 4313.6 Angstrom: Lyman alpha 1216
